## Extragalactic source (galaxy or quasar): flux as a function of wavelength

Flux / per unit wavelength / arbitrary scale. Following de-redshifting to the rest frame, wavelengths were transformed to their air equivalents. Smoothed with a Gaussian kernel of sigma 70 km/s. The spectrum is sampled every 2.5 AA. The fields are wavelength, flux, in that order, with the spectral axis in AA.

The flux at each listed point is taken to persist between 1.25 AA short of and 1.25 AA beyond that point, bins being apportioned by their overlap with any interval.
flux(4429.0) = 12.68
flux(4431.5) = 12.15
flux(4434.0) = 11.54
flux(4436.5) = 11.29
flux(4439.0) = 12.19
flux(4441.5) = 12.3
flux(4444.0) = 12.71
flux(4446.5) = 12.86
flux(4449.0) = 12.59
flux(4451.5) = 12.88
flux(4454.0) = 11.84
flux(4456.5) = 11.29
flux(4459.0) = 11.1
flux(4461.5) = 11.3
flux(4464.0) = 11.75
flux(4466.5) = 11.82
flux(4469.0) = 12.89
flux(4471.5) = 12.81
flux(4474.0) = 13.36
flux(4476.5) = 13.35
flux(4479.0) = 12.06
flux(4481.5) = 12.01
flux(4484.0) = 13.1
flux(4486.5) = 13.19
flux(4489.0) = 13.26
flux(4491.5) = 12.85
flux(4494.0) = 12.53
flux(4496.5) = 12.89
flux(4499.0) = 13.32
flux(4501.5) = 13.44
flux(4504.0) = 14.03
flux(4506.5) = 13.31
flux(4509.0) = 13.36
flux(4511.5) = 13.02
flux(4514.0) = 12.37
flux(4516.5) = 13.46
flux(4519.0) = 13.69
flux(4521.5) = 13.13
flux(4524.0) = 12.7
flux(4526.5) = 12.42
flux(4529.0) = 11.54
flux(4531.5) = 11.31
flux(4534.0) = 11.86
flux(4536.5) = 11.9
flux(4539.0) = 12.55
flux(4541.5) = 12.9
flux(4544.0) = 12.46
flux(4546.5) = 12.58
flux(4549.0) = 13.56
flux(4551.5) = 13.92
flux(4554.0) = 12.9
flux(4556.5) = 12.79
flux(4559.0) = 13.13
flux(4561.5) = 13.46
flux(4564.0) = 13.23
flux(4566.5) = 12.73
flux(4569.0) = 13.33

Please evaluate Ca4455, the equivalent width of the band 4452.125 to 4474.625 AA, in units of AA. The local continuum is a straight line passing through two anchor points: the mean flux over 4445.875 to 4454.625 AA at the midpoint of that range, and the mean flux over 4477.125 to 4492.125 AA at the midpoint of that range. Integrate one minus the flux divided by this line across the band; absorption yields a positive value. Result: 1.1 AA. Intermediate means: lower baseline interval 12.6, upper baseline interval 12.8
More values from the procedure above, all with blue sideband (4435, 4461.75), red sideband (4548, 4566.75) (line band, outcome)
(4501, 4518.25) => -0.8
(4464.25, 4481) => -0.4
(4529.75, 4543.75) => 1.0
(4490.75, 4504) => -0.5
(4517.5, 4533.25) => 0.5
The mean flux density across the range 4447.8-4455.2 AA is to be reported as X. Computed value 12.4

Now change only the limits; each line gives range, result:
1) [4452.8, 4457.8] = 11.6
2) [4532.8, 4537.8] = 11.9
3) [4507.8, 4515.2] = 12.9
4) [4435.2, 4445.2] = 12.1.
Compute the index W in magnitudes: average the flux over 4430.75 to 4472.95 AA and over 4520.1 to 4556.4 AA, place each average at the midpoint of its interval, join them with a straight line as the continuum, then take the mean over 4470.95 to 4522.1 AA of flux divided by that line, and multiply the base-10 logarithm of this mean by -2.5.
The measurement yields -0.06 mag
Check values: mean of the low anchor 12.1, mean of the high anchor 12.6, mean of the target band 13.1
